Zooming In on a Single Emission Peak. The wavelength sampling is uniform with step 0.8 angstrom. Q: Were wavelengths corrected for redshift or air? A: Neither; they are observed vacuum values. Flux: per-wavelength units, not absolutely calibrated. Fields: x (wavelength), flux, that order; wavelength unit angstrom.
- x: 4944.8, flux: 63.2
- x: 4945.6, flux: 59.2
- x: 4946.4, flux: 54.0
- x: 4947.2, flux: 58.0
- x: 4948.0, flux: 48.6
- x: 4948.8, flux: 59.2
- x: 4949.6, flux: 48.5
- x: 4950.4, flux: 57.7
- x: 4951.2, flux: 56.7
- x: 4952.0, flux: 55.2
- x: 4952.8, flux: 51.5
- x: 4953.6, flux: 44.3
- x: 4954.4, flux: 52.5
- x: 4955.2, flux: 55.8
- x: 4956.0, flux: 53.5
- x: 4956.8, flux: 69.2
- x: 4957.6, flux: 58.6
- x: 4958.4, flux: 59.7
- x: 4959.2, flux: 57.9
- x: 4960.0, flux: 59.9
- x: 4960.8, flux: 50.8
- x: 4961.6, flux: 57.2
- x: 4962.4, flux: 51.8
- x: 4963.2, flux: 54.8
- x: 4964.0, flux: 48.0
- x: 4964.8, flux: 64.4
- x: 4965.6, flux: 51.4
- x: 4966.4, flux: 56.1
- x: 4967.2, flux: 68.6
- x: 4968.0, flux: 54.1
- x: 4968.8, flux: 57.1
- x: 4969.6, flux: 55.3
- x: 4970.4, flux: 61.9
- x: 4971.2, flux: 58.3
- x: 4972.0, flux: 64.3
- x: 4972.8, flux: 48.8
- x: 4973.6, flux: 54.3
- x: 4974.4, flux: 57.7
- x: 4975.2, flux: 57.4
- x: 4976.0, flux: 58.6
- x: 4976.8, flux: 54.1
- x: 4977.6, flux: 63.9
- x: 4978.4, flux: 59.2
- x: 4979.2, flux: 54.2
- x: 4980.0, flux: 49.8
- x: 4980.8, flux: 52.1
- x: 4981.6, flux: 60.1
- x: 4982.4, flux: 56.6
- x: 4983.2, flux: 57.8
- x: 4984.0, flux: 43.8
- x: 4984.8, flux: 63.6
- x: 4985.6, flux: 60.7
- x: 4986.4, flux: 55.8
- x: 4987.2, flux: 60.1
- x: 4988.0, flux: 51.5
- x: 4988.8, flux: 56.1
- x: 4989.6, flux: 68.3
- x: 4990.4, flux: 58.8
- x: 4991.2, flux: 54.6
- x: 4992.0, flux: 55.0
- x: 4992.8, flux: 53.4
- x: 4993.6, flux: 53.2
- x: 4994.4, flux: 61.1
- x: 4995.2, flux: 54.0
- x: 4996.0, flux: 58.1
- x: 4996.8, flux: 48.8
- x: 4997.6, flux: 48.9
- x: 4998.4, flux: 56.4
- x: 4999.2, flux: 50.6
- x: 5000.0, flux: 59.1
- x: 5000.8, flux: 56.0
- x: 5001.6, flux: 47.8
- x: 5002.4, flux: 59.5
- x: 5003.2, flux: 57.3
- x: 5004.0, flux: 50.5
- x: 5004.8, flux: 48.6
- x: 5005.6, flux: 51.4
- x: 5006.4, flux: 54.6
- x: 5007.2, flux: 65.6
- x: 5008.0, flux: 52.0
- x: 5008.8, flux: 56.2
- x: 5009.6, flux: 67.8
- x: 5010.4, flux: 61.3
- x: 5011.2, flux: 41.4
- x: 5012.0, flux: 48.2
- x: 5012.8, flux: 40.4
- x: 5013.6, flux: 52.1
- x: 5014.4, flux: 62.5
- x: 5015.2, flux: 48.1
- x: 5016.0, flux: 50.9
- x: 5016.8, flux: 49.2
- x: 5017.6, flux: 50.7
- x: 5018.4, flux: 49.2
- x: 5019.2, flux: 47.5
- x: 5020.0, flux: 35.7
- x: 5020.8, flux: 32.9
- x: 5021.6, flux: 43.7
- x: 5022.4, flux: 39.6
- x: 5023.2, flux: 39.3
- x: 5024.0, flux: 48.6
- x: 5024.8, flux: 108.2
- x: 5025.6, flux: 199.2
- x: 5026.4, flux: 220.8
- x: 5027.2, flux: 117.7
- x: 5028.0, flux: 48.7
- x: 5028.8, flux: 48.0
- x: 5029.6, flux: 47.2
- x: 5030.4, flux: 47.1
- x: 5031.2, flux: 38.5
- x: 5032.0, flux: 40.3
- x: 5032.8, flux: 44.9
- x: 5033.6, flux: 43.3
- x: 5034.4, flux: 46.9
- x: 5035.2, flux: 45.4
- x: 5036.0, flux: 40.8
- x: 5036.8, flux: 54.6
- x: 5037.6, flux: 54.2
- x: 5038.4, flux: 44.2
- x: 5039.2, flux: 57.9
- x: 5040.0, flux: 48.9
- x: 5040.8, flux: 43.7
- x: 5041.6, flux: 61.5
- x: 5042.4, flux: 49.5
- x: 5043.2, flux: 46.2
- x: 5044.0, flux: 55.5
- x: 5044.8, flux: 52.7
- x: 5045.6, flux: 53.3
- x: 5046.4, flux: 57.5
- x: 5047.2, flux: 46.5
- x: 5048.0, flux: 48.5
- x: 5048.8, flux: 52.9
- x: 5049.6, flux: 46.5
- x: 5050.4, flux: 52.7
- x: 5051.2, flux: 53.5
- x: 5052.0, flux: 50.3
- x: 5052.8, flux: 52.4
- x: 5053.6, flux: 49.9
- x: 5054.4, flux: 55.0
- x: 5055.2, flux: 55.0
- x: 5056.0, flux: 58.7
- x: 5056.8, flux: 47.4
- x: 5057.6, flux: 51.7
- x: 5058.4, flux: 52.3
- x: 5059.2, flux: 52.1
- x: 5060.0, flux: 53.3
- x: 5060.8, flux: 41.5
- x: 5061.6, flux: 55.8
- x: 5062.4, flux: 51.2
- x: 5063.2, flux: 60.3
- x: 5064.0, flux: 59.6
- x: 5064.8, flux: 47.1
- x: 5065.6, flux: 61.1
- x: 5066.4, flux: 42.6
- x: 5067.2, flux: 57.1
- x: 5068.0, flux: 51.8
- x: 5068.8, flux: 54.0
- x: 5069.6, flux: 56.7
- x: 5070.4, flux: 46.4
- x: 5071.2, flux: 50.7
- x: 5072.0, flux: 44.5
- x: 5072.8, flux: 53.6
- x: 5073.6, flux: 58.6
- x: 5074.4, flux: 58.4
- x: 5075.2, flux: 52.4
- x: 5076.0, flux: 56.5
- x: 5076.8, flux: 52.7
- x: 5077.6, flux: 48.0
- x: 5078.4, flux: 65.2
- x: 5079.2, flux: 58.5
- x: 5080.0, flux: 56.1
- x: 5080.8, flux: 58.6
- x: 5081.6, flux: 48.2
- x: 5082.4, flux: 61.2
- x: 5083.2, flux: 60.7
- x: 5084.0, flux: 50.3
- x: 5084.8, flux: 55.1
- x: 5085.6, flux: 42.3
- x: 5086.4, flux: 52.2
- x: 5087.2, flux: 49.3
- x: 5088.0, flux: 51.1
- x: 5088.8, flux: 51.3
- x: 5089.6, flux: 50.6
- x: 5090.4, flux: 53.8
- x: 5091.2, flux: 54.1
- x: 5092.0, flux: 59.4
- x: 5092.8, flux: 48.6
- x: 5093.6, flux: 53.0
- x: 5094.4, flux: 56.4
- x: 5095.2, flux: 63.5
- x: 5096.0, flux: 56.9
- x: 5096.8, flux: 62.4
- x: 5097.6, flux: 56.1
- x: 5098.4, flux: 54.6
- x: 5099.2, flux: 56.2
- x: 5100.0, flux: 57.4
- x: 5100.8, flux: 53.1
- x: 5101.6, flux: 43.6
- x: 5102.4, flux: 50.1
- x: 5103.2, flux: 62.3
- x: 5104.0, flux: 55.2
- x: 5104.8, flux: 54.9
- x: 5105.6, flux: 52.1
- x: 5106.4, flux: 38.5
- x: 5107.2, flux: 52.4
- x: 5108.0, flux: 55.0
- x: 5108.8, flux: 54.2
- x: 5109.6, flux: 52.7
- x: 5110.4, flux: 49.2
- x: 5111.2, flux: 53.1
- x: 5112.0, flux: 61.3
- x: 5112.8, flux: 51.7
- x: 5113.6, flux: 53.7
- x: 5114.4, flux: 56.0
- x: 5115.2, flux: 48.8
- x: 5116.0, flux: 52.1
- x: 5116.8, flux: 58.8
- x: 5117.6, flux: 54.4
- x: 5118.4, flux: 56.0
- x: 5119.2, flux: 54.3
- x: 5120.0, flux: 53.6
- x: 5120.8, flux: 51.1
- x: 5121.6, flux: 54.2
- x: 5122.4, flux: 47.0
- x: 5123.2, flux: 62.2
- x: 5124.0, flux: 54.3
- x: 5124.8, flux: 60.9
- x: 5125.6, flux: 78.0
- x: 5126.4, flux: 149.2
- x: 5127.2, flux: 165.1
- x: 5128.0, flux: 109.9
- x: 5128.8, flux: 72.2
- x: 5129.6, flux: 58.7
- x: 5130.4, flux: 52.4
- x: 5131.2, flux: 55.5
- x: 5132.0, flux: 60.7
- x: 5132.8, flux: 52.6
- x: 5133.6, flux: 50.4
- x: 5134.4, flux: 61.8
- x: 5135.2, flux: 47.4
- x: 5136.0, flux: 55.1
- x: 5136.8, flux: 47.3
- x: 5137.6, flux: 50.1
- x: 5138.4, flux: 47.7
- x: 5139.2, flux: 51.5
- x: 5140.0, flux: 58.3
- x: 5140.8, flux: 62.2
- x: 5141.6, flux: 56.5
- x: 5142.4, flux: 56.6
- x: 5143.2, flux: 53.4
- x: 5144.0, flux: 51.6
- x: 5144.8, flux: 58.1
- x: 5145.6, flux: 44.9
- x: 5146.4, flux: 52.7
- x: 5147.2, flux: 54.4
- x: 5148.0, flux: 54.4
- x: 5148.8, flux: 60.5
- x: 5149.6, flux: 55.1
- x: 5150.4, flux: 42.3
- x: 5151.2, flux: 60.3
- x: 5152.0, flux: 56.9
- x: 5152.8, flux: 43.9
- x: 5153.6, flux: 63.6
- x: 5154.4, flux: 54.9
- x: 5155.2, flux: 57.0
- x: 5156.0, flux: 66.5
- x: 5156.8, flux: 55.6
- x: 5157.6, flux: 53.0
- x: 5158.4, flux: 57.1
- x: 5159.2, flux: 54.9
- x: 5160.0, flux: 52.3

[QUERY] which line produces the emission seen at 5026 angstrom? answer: H-beta 4861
